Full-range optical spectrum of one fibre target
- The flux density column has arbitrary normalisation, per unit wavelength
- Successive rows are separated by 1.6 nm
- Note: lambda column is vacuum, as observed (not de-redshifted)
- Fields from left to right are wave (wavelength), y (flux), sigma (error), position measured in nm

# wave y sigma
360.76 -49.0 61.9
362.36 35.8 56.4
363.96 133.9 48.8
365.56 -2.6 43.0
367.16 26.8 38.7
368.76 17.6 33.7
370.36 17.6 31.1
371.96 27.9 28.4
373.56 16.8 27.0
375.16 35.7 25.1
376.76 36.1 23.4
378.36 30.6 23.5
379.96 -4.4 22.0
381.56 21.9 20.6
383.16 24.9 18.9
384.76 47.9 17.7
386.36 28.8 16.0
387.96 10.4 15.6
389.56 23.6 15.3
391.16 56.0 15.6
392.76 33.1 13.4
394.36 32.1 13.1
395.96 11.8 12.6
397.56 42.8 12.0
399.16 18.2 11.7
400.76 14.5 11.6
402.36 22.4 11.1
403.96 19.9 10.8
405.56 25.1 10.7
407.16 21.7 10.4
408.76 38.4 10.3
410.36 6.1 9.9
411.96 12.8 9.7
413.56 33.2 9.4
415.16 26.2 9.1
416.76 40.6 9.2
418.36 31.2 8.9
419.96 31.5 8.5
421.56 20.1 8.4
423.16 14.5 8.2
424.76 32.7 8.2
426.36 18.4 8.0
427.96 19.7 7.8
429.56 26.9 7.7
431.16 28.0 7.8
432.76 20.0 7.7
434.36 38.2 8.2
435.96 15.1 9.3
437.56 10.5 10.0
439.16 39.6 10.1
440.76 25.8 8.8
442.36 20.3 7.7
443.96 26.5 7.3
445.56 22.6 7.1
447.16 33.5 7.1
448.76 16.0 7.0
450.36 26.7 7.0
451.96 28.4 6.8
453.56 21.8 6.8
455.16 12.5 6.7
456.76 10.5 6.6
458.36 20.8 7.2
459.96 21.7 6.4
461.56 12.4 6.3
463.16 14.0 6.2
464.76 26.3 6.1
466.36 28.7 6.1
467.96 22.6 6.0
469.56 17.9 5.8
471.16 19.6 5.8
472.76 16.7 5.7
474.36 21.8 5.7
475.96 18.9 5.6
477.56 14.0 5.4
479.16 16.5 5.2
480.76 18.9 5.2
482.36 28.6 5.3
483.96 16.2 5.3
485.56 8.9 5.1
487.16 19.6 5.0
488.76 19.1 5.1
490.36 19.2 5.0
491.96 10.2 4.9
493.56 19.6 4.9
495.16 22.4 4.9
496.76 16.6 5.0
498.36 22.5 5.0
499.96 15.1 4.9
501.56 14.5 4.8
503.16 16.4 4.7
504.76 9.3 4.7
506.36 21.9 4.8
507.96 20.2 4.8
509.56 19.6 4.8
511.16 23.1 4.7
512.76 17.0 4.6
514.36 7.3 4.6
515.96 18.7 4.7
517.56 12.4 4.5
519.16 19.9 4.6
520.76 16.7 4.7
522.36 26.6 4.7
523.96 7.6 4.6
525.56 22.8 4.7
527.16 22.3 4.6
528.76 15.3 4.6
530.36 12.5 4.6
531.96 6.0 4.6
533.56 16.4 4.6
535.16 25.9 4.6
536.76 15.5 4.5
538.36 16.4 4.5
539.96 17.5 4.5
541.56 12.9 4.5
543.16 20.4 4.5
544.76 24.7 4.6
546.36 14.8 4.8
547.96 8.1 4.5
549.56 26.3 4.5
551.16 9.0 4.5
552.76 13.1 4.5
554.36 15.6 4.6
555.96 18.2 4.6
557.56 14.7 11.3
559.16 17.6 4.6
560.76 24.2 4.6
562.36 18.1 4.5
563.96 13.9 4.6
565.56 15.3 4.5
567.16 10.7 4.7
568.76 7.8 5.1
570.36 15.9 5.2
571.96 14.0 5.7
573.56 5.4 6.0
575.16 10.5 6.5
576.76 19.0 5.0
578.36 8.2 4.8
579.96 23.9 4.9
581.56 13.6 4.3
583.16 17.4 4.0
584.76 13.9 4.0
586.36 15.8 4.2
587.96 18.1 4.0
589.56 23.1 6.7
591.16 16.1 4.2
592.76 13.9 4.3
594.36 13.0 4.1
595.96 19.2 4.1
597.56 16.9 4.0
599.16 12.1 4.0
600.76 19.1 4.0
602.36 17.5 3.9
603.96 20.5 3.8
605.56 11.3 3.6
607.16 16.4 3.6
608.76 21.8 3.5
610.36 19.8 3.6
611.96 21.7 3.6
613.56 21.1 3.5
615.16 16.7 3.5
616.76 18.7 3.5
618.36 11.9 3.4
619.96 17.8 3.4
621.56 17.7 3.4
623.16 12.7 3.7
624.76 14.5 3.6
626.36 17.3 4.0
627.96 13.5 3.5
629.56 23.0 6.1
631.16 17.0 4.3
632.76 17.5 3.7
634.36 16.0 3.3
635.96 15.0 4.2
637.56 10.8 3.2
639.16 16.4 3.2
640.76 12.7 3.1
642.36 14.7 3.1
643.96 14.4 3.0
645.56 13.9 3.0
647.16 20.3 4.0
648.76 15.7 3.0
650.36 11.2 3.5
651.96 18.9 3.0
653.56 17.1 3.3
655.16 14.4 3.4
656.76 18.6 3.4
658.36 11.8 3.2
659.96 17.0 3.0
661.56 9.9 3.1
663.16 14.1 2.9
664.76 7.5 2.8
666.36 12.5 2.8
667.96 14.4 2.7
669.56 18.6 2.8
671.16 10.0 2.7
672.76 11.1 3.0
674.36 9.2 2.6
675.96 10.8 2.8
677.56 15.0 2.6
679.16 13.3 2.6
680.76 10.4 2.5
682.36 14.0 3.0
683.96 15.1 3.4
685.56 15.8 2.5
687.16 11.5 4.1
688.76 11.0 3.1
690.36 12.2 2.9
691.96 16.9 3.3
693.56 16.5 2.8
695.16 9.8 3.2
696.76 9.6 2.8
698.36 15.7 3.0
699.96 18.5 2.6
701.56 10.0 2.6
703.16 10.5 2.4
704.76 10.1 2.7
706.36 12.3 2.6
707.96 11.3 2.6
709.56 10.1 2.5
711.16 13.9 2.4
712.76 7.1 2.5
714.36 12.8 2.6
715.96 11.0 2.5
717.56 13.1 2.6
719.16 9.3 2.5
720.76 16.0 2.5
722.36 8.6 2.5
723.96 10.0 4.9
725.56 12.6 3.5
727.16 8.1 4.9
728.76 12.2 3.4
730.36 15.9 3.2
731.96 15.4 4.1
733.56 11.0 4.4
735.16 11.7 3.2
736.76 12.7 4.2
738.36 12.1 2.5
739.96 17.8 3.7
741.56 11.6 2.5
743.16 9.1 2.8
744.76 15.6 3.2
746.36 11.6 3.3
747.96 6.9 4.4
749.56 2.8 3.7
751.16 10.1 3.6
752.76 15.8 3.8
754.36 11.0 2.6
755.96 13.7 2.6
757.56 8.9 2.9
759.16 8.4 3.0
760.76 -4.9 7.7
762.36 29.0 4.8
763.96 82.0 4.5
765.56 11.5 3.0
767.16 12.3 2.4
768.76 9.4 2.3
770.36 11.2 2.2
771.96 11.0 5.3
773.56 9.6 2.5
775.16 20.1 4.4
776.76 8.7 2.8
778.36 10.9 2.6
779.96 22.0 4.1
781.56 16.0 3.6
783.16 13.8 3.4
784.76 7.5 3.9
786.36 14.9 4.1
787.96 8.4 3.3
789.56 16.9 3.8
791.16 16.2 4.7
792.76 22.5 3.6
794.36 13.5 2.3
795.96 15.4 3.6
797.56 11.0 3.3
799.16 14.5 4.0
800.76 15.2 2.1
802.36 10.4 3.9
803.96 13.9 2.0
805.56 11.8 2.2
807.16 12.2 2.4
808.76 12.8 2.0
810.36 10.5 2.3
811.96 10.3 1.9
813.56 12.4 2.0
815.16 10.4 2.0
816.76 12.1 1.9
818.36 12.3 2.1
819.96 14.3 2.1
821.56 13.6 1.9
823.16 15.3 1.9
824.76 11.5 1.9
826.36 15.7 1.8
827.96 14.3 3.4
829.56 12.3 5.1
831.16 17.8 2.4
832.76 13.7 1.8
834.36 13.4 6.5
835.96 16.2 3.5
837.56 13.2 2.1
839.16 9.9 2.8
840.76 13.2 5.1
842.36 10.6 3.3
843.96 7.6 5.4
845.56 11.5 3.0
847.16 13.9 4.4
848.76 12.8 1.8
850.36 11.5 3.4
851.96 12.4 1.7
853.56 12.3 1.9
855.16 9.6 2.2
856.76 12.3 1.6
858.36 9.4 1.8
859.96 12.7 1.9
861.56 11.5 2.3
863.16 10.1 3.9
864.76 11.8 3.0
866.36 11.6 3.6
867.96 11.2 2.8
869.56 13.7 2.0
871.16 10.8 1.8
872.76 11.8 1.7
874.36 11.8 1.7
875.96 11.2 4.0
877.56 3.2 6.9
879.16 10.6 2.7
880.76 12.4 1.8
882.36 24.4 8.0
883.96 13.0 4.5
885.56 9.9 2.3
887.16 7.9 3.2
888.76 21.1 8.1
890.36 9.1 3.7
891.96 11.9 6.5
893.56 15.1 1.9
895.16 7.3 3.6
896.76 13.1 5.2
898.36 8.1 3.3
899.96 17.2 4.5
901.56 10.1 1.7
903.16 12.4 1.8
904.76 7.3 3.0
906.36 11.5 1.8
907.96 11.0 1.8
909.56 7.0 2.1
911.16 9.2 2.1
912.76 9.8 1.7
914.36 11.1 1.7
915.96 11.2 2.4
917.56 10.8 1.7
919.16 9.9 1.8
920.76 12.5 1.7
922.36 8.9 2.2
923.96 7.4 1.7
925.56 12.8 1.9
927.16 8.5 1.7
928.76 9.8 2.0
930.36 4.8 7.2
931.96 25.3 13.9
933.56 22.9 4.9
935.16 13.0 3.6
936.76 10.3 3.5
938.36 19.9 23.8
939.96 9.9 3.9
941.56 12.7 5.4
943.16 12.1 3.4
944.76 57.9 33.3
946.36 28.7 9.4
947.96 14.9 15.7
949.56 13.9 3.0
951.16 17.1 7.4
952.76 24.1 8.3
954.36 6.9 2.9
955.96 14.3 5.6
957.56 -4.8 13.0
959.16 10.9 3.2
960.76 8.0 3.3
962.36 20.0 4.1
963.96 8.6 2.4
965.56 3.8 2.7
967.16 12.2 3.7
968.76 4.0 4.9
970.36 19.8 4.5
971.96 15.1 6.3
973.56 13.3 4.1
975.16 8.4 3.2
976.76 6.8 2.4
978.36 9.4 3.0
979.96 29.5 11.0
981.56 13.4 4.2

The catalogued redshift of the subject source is 1.05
